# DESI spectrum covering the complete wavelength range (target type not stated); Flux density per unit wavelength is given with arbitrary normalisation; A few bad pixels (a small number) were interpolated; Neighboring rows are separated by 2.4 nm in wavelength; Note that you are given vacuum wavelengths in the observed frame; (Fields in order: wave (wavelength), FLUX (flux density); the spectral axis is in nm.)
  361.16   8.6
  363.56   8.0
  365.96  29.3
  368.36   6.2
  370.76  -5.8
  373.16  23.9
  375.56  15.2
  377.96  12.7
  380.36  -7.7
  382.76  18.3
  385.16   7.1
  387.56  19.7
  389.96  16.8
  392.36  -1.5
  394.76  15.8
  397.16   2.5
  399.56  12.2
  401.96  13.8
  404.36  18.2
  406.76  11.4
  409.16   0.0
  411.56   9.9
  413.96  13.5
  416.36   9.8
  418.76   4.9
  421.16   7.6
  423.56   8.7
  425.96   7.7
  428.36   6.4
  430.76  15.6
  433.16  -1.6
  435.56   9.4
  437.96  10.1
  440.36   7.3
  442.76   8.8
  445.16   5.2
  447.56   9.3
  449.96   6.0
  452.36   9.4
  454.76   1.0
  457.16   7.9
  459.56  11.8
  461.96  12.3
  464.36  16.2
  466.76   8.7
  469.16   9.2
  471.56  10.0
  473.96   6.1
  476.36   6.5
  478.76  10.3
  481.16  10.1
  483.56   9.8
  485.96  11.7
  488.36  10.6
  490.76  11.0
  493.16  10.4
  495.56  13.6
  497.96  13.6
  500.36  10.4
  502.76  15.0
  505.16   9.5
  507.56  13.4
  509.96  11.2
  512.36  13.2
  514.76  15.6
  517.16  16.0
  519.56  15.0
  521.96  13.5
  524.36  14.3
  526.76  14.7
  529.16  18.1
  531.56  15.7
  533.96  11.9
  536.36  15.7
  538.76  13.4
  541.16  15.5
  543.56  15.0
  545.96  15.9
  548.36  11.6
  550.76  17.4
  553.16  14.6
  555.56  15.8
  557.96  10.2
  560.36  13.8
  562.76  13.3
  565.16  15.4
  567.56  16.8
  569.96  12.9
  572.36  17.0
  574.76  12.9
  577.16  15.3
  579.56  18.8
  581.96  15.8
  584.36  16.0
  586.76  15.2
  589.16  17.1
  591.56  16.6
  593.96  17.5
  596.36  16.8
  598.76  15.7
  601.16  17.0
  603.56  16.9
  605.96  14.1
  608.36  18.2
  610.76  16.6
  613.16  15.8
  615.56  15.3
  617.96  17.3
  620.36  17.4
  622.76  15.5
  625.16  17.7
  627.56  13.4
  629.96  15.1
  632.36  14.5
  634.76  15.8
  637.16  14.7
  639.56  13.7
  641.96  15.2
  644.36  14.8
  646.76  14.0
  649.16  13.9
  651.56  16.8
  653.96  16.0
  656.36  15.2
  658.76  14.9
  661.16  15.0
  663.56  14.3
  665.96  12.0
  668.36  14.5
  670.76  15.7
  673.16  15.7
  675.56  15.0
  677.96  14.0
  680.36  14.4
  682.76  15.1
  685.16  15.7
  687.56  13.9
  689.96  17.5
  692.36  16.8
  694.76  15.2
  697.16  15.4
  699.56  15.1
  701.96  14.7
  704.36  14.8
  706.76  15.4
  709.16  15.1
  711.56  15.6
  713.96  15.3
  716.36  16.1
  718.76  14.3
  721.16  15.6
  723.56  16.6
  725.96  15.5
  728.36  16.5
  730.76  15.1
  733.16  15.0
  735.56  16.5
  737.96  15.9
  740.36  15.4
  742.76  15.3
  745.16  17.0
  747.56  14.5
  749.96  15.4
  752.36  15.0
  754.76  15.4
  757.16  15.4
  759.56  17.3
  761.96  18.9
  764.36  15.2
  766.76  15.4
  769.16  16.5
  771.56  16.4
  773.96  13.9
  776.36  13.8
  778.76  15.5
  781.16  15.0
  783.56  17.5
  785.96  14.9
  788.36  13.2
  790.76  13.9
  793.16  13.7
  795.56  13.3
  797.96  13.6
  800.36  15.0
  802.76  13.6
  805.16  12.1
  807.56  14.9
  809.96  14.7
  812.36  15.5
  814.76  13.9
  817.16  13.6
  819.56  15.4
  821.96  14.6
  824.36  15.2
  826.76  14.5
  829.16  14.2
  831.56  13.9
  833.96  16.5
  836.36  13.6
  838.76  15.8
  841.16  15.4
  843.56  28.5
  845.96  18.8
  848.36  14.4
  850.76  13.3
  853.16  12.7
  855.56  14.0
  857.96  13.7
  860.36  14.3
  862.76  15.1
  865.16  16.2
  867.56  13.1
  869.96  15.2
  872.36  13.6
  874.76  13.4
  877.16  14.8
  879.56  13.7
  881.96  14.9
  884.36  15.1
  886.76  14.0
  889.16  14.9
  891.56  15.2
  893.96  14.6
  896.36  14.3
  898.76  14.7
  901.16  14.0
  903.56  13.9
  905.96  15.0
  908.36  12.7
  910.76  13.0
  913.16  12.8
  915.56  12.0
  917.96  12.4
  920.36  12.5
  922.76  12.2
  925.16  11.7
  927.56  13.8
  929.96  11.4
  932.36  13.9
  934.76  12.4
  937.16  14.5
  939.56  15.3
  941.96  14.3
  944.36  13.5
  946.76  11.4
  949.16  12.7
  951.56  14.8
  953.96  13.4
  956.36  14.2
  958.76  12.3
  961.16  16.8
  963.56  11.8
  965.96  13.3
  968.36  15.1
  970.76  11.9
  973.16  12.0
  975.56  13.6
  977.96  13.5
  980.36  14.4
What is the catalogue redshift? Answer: 0.29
